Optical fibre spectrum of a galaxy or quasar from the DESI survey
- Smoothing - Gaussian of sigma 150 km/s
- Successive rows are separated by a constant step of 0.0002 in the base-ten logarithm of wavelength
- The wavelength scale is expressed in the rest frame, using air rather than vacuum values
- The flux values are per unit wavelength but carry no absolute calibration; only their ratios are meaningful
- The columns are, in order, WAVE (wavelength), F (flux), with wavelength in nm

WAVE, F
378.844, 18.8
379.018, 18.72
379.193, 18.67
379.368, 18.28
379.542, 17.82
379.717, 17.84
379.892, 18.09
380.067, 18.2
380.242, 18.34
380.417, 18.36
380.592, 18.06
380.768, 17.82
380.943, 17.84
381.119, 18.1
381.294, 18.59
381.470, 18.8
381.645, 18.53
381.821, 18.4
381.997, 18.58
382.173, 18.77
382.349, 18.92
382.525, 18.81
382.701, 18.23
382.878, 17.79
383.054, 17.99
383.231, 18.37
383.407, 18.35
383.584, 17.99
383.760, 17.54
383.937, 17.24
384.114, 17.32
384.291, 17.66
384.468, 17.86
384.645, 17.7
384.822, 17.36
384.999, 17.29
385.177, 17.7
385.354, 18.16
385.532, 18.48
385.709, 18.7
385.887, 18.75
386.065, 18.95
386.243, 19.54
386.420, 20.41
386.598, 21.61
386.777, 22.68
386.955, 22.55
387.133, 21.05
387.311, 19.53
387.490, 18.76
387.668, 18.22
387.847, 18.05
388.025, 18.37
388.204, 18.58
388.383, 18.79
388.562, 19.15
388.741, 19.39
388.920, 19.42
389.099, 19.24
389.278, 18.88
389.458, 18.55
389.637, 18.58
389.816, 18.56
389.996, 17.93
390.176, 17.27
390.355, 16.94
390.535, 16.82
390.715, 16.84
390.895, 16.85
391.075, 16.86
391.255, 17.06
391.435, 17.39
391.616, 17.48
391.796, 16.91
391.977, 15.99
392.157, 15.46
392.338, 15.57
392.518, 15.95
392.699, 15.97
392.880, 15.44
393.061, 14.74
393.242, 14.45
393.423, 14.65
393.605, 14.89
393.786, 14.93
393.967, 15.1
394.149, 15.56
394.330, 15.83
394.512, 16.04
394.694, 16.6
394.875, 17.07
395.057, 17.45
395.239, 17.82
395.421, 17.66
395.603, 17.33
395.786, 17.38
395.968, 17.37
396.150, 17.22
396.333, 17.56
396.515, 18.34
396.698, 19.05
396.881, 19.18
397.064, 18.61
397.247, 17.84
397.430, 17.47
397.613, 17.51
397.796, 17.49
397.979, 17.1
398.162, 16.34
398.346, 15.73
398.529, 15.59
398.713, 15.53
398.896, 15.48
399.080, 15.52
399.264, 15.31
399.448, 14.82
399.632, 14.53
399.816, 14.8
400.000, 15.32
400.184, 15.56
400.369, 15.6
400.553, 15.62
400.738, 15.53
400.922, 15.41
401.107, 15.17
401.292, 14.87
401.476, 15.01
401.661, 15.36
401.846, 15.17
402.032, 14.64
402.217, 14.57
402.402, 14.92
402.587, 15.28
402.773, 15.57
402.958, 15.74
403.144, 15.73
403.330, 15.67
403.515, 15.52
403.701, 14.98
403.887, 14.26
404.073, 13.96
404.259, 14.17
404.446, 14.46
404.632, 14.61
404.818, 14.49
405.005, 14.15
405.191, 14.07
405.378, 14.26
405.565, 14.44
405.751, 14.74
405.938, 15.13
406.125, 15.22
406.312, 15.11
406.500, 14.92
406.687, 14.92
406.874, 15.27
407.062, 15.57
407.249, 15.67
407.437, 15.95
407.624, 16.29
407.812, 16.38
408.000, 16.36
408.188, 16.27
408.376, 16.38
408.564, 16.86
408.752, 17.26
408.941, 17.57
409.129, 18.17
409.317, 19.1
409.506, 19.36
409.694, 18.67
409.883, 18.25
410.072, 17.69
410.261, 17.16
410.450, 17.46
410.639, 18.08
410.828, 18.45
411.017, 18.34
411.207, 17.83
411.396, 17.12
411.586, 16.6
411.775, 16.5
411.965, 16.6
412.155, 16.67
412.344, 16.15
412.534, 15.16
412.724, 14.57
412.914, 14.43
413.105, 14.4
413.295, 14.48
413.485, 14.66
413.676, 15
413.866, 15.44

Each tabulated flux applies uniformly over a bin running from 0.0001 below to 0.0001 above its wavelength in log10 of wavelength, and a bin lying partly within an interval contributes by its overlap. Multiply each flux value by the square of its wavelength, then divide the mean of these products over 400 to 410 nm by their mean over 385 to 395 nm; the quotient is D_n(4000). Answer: 1.0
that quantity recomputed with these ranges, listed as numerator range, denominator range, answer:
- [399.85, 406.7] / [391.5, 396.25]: 0.97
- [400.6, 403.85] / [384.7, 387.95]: 0.86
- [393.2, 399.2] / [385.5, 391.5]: 0.93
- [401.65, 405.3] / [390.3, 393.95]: 0.98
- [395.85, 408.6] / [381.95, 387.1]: 0.92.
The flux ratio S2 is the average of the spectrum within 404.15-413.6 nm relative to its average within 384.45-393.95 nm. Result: 0.9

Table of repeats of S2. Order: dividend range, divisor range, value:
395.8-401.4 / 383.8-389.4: 0.87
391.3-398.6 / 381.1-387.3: 0.89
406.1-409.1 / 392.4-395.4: 1.01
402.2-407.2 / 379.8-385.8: 0.82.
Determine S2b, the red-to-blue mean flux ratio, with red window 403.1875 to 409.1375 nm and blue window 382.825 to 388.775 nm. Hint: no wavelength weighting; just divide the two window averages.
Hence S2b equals 0.8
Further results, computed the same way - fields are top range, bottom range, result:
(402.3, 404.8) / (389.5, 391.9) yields 0.86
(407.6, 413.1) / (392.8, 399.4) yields 1.03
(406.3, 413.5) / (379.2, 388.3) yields 0.89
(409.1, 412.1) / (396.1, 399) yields 1.03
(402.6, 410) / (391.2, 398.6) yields 0.95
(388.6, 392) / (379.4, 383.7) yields 0.97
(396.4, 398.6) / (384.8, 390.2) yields 0.92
